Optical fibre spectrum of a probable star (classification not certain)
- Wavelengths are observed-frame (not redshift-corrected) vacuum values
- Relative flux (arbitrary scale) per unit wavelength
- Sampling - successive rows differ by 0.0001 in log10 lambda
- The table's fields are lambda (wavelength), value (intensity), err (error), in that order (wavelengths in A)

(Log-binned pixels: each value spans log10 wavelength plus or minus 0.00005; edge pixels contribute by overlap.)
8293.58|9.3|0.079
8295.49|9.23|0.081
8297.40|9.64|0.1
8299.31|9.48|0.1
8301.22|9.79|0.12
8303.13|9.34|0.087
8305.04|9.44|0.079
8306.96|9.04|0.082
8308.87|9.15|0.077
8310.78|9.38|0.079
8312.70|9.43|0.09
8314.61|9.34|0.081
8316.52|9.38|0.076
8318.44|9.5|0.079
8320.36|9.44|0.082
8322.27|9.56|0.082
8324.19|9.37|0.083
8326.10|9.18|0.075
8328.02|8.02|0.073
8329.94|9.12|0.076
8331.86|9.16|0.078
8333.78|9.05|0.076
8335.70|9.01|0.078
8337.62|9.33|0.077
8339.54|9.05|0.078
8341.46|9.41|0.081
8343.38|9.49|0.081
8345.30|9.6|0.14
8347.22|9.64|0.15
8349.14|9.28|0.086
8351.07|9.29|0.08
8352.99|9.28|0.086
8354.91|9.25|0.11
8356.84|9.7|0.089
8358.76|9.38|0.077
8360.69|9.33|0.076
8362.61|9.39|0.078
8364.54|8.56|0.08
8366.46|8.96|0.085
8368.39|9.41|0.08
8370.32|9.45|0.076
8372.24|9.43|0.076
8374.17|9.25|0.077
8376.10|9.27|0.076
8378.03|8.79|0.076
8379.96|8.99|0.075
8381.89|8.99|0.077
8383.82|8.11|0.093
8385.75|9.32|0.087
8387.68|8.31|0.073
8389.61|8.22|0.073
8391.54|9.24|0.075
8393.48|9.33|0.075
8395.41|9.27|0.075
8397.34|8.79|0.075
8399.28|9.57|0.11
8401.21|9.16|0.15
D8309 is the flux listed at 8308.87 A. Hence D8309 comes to 9.15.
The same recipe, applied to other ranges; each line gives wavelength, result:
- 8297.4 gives 9.64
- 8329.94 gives 9.12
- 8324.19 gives 9.37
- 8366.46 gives 8.96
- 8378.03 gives 8.79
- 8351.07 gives 9.29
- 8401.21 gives 9.16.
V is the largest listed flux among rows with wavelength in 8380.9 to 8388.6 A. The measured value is 9.32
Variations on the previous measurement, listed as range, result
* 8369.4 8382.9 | 9.45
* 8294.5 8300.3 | 9.64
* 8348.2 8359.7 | 9.7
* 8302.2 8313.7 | 9.44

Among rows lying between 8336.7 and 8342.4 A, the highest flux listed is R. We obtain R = 9.41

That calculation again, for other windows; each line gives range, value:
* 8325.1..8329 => 9.18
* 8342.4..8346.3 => 9.6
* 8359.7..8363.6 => 9.39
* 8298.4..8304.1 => 9.79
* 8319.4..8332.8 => 9.56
